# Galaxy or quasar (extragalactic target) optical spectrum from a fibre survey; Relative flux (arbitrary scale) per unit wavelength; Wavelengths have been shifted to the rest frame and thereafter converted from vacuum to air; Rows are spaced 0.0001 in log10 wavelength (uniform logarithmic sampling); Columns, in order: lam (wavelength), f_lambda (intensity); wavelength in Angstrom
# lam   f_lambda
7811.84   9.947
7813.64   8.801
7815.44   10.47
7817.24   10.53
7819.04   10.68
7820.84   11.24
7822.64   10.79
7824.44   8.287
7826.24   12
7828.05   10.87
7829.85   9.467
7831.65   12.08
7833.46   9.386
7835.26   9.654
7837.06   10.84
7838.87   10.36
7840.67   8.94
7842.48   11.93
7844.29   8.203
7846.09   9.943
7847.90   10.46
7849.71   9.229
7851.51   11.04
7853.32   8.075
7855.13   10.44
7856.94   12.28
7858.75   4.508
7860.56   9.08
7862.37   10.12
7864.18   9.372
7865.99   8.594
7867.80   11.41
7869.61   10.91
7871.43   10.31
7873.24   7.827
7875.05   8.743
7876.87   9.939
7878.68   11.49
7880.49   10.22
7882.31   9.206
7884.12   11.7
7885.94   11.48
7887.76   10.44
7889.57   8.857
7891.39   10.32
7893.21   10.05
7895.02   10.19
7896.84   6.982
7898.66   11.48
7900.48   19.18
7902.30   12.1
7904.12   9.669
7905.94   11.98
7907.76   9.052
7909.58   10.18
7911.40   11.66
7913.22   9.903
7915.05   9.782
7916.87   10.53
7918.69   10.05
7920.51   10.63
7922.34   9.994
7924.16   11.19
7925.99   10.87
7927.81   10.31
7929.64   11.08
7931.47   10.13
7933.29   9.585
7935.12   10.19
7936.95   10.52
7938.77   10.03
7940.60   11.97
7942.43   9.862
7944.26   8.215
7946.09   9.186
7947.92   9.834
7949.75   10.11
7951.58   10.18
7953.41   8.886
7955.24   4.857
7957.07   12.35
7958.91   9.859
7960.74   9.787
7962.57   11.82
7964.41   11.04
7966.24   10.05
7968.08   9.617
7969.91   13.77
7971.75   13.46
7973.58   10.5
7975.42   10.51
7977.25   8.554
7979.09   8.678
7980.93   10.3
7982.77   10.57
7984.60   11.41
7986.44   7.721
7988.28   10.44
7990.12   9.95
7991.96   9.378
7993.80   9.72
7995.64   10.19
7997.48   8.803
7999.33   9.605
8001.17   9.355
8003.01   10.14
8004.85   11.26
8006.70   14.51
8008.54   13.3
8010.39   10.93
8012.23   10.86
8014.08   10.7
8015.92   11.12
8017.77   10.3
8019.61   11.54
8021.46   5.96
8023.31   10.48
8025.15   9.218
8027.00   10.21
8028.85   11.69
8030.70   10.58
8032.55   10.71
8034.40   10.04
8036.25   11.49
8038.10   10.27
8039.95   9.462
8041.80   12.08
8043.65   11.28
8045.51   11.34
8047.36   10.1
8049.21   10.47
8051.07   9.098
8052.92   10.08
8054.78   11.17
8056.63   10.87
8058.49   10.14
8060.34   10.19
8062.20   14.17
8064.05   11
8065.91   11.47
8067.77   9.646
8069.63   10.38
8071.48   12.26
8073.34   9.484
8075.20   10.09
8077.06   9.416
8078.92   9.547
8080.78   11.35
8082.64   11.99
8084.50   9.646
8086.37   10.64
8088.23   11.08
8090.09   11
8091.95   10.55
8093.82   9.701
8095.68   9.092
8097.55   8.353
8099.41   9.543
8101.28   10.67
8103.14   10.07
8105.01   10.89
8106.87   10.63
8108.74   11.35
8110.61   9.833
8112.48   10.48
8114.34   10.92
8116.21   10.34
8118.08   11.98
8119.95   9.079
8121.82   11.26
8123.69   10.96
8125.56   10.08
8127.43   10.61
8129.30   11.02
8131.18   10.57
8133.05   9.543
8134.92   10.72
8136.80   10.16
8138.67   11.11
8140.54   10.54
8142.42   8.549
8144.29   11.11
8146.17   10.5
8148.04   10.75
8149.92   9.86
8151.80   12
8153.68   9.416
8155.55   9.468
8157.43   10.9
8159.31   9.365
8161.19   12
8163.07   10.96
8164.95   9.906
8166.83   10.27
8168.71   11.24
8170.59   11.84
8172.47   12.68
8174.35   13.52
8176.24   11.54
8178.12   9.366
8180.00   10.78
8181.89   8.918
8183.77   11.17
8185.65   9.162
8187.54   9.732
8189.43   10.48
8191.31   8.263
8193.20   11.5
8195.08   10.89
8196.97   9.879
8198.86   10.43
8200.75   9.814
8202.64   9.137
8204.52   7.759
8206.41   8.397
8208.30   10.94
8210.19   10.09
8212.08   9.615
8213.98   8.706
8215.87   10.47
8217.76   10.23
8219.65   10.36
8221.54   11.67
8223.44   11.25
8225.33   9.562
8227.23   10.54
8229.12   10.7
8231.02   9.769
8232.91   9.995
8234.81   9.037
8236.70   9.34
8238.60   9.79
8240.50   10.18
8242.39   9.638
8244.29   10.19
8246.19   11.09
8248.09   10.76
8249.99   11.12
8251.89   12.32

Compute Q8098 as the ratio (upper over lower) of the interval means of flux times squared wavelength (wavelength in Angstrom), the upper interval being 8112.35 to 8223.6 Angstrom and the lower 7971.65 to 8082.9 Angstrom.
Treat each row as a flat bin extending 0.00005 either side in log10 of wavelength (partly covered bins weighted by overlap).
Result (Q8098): 1.03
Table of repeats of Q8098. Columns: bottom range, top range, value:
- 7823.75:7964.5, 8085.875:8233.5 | 1.09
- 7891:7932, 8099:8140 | 1.03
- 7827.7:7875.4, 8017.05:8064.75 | 1.13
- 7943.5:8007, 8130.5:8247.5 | 1.07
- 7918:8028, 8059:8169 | 1.06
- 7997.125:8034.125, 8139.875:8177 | 1.06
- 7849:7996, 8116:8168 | 1.08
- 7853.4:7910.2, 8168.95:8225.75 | 1.09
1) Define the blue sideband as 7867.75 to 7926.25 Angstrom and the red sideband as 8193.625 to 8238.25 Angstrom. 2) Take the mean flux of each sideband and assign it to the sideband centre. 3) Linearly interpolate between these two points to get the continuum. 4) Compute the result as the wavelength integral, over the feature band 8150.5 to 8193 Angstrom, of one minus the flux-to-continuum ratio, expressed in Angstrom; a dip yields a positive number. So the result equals -2.4 Angstrom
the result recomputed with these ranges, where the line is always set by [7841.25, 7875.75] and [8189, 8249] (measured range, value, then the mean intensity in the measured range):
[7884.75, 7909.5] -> -3.19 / 10.9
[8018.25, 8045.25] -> -1.61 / 10.4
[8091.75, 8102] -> 0.32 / 9.56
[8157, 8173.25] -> -1.72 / 11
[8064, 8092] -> -2.09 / 10.6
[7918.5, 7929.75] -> -1.06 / 10.6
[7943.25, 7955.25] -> 0.80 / 9.06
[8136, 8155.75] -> -0.83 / 10.4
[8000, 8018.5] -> -2.77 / 11.2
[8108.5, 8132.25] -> -1.74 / 10.6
